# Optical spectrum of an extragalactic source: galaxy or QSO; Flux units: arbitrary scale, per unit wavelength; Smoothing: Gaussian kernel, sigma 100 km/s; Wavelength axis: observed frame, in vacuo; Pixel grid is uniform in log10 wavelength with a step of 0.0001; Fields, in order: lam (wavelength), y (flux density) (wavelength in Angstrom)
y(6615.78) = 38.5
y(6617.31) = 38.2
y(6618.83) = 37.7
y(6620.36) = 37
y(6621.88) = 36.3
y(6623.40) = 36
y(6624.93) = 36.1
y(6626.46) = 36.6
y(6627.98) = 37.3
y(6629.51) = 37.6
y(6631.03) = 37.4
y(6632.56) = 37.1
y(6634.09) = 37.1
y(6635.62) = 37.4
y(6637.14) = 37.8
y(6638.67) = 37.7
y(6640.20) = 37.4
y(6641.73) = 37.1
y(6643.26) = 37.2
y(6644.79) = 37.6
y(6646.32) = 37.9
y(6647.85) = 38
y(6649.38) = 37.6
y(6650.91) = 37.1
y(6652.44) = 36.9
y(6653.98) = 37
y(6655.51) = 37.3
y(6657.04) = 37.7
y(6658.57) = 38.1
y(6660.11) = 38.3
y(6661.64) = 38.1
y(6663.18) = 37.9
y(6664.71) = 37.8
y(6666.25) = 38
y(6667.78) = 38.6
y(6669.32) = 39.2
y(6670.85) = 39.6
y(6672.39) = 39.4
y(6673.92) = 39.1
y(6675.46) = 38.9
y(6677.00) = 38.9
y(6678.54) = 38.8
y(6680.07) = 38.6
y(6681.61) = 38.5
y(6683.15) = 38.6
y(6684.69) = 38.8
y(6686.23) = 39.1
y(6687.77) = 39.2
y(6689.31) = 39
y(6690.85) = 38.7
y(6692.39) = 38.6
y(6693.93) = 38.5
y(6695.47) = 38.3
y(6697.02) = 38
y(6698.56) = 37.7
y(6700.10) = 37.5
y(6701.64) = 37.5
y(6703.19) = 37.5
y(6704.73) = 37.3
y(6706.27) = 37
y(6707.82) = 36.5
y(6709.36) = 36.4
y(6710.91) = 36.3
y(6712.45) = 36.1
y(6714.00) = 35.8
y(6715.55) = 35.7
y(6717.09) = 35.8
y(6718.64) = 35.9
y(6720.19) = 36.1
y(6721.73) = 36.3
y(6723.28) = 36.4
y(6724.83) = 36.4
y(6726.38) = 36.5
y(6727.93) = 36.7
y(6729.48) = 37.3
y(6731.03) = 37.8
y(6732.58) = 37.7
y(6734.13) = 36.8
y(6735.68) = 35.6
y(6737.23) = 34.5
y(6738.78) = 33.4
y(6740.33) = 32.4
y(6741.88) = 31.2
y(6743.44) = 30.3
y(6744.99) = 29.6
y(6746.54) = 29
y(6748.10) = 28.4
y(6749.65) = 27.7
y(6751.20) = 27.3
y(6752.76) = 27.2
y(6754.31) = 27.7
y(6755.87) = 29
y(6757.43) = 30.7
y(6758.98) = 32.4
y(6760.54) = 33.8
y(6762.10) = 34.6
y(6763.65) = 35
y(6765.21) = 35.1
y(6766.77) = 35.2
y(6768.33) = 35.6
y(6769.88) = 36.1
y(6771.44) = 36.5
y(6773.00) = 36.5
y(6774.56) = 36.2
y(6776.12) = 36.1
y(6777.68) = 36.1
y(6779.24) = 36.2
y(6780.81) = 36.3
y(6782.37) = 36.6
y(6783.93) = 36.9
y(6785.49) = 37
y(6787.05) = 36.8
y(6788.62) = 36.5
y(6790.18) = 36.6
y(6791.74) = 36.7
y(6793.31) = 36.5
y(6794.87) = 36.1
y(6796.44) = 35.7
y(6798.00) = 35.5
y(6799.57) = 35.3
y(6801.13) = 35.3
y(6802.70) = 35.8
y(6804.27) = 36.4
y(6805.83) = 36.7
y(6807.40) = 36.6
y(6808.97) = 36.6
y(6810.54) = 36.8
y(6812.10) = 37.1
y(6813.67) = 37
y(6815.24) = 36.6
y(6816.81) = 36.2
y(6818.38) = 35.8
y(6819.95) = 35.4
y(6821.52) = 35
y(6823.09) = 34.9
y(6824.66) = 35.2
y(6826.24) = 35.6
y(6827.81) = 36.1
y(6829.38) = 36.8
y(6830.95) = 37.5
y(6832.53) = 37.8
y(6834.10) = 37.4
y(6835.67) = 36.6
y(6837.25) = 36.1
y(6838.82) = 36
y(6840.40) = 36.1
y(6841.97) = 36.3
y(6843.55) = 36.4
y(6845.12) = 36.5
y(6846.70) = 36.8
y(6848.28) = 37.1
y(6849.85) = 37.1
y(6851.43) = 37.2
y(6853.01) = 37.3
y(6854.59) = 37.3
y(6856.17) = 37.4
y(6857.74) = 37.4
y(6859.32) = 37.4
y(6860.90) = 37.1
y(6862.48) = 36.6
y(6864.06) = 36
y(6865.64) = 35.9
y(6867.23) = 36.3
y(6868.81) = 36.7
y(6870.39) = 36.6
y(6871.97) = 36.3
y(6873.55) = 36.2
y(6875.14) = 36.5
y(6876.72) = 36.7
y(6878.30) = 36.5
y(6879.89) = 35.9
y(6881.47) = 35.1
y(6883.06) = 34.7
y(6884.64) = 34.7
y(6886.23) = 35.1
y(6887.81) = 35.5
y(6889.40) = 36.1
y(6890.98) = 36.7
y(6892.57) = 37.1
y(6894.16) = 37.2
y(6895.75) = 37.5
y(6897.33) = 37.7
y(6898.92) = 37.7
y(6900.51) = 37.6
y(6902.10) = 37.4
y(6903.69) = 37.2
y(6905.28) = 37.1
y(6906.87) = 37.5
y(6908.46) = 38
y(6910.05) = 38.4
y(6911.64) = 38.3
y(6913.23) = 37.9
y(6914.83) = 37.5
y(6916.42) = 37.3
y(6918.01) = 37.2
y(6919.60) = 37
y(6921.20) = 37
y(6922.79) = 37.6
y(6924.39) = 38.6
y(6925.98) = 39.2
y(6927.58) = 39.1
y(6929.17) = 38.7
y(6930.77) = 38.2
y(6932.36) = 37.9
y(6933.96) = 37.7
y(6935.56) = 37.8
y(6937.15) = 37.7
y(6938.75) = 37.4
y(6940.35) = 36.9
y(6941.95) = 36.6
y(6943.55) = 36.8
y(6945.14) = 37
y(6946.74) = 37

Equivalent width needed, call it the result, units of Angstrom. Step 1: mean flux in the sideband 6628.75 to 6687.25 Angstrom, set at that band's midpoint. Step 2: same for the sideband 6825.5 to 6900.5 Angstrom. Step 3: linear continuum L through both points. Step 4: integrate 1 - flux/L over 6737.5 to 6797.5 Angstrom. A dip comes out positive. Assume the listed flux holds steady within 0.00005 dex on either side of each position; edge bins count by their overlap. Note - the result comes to 5.7 Angstrom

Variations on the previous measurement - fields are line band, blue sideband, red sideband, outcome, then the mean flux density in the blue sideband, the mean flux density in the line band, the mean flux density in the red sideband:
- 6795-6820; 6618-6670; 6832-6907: 0.5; 37.5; 36.2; 36.6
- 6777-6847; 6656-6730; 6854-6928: 1.8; 37.7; 36.3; 37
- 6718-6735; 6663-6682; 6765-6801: 0.4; 38.8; 36.7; 36.2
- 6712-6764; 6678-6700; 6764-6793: 5.5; 38.6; 33.4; 36.3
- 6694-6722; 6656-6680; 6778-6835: 0.8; 38.6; 36.8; 36.3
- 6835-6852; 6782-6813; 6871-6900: -0.1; 36.4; 36.6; 36.3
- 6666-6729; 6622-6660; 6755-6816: -1.8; 37.3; 37.7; 35.7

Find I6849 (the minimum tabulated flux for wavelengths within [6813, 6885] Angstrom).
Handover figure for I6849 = 34.7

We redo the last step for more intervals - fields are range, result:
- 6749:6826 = 27.2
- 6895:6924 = 37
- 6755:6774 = 29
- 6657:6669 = 37.7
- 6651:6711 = 36.3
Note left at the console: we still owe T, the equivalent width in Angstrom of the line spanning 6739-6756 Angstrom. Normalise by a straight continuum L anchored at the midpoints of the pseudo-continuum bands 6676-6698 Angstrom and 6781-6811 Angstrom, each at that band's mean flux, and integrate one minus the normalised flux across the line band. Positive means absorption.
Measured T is 3.7 Angstrom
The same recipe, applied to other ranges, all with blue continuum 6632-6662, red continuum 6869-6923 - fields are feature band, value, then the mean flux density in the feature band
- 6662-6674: -0.38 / 38.7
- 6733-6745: 1.27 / 33.3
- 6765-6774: 0.31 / 35.9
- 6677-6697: -0.69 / 38.7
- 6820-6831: 0.39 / 35.7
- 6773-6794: 0.37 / 36.5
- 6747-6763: 3.15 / 29.9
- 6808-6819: 0.14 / 36.6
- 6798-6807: 0.29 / 35.9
